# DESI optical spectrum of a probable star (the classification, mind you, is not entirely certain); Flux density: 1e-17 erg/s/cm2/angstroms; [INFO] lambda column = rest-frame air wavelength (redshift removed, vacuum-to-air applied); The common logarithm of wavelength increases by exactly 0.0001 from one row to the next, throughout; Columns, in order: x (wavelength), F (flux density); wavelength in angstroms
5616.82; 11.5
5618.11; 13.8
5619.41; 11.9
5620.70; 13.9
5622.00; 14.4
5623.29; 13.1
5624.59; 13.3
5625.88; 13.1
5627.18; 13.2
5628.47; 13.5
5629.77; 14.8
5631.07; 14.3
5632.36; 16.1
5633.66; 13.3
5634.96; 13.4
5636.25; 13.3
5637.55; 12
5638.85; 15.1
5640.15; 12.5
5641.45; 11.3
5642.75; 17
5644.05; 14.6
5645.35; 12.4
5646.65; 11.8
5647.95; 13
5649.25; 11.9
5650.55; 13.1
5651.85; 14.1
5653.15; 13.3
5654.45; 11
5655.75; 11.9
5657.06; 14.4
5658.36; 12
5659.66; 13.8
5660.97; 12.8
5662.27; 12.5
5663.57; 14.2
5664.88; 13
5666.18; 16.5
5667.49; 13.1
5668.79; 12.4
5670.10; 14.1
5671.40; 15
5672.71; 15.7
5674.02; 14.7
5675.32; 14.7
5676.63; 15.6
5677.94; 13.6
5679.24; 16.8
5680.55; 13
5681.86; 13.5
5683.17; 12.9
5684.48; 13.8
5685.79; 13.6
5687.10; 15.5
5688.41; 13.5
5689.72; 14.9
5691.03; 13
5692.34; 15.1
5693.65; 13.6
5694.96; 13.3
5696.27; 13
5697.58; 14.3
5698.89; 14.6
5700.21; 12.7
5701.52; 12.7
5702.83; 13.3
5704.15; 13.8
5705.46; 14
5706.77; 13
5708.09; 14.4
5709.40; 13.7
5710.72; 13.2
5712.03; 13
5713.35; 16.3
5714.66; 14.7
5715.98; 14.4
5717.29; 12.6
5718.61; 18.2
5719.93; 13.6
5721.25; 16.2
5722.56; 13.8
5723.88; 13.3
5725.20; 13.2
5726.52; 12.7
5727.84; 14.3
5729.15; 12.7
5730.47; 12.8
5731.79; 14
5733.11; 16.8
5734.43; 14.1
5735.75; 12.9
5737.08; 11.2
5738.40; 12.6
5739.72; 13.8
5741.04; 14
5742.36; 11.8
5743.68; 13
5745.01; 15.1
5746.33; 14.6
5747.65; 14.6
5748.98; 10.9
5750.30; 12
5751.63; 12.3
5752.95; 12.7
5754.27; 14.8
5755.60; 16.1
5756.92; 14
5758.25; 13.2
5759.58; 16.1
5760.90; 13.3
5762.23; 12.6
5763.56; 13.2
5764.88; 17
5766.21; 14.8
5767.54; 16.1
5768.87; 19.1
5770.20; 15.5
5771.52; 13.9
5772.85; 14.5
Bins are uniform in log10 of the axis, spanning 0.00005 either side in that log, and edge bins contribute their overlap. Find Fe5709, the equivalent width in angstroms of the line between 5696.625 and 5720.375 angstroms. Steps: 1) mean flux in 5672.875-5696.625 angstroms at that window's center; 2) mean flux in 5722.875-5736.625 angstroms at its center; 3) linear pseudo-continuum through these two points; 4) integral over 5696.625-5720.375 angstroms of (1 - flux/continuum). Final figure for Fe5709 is -0.2 angstroms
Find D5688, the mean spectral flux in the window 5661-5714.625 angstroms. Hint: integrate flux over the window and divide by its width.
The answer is 14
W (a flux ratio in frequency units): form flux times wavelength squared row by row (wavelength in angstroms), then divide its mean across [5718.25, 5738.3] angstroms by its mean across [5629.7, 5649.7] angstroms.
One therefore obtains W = 1.06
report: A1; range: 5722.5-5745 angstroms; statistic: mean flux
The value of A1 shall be 13.4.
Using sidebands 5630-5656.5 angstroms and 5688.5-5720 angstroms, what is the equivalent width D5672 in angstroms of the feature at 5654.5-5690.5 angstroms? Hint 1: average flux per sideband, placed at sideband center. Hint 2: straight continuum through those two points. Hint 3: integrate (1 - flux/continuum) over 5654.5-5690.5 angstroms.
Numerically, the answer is -0.80 angstroms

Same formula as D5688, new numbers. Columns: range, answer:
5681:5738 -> 13.9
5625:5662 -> 13.3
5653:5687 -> 13.8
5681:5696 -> 13.8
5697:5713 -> 13.6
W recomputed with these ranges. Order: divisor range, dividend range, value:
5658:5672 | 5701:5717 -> 1.03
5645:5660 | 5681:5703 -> 1.09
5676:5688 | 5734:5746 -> 0.95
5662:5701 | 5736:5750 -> 0.95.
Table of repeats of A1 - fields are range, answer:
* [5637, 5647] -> 13.4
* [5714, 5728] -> 14.3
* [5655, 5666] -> 13.2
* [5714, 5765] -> 13.8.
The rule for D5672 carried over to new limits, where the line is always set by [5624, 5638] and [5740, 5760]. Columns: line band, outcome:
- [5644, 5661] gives 1.1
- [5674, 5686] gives -0.5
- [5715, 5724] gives -0.7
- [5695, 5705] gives 0.1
